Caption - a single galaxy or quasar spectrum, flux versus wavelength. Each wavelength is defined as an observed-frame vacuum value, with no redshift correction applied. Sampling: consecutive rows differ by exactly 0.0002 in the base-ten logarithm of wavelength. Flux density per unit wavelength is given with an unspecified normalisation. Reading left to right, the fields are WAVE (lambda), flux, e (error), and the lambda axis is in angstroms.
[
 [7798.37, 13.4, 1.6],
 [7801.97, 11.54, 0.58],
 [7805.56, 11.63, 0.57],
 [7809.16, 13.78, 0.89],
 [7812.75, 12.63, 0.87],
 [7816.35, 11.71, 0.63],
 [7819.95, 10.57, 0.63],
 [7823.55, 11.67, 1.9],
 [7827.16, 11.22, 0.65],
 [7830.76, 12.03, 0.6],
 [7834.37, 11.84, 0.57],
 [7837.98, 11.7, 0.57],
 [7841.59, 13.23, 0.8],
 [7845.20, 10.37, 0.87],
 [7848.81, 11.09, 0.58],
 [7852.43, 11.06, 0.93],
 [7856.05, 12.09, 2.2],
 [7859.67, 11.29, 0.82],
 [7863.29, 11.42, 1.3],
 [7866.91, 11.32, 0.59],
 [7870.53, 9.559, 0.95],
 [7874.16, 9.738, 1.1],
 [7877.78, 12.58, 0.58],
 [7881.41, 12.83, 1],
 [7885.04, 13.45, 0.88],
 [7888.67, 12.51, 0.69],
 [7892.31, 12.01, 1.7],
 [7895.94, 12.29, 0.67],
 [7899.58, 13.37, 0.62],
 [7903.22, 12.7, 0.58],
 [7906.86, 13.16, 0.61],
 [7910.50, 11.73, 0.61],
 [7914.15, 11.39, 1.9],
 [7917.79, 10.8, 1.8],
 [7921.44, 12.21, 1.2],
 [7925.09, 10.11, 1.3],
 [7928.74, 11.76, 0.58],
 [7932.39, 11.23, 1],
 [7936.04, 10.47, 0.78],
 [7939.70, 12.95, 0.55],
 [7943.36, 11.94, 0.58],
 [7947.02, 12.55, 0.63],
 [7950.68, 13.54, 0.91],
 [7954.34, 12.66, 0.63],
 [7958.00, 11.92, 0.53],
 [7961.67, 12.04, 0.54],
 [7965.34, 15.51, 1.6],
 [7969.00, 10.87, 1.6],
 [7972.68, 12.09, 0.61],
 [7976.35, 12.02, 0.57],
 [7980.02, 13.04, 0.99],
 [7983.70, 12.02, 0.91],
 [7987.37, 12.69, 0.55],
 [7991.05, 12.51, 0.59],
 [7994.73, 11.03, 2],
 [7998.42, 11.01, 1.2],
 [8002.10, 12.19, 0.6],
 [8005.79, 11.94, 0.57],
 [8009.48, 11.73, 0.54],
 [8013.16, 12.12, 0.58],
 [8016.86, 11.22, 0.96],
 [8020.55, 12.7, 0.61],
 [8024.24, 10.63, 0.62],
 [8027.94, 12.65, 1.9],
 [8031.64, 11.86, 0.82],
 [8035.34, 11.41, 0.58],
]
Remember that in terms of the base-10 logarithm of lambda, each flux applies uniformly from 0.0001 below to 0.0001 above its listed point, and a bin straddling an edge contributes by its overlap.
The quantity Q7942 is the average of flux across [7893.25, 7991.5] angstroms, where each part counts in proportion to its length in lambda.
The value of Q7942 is 12.2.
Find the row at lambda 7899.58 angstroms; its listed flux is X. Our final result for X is 13.37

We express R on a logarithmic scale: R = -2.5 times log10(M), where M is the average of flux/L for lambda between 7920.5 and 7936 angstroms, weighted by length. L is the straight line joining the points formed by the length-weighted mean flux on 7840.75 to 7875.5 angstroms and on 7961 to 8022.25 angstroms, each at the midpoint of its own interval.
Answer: 0.04 mag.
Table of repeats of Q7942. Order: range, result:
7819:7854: 11.5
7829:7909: 11.9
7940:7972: 12.6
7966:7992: 12.3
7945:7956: 12.9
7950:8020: 12.2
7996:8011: 11.7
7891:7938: 11.8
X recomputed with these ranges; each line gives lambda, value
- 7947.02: 12.55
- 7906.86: 13.16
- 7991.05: 12.51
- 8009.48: 11.73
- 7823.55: 11.67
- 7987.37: 12.69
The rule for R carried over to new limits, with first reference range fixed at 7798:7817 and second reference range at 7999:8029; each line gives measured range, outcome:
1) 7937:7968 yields -0.07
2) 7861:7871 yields 0.12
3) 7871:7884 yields 0.06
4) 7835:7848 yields 0.05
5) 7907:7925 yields 0.05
